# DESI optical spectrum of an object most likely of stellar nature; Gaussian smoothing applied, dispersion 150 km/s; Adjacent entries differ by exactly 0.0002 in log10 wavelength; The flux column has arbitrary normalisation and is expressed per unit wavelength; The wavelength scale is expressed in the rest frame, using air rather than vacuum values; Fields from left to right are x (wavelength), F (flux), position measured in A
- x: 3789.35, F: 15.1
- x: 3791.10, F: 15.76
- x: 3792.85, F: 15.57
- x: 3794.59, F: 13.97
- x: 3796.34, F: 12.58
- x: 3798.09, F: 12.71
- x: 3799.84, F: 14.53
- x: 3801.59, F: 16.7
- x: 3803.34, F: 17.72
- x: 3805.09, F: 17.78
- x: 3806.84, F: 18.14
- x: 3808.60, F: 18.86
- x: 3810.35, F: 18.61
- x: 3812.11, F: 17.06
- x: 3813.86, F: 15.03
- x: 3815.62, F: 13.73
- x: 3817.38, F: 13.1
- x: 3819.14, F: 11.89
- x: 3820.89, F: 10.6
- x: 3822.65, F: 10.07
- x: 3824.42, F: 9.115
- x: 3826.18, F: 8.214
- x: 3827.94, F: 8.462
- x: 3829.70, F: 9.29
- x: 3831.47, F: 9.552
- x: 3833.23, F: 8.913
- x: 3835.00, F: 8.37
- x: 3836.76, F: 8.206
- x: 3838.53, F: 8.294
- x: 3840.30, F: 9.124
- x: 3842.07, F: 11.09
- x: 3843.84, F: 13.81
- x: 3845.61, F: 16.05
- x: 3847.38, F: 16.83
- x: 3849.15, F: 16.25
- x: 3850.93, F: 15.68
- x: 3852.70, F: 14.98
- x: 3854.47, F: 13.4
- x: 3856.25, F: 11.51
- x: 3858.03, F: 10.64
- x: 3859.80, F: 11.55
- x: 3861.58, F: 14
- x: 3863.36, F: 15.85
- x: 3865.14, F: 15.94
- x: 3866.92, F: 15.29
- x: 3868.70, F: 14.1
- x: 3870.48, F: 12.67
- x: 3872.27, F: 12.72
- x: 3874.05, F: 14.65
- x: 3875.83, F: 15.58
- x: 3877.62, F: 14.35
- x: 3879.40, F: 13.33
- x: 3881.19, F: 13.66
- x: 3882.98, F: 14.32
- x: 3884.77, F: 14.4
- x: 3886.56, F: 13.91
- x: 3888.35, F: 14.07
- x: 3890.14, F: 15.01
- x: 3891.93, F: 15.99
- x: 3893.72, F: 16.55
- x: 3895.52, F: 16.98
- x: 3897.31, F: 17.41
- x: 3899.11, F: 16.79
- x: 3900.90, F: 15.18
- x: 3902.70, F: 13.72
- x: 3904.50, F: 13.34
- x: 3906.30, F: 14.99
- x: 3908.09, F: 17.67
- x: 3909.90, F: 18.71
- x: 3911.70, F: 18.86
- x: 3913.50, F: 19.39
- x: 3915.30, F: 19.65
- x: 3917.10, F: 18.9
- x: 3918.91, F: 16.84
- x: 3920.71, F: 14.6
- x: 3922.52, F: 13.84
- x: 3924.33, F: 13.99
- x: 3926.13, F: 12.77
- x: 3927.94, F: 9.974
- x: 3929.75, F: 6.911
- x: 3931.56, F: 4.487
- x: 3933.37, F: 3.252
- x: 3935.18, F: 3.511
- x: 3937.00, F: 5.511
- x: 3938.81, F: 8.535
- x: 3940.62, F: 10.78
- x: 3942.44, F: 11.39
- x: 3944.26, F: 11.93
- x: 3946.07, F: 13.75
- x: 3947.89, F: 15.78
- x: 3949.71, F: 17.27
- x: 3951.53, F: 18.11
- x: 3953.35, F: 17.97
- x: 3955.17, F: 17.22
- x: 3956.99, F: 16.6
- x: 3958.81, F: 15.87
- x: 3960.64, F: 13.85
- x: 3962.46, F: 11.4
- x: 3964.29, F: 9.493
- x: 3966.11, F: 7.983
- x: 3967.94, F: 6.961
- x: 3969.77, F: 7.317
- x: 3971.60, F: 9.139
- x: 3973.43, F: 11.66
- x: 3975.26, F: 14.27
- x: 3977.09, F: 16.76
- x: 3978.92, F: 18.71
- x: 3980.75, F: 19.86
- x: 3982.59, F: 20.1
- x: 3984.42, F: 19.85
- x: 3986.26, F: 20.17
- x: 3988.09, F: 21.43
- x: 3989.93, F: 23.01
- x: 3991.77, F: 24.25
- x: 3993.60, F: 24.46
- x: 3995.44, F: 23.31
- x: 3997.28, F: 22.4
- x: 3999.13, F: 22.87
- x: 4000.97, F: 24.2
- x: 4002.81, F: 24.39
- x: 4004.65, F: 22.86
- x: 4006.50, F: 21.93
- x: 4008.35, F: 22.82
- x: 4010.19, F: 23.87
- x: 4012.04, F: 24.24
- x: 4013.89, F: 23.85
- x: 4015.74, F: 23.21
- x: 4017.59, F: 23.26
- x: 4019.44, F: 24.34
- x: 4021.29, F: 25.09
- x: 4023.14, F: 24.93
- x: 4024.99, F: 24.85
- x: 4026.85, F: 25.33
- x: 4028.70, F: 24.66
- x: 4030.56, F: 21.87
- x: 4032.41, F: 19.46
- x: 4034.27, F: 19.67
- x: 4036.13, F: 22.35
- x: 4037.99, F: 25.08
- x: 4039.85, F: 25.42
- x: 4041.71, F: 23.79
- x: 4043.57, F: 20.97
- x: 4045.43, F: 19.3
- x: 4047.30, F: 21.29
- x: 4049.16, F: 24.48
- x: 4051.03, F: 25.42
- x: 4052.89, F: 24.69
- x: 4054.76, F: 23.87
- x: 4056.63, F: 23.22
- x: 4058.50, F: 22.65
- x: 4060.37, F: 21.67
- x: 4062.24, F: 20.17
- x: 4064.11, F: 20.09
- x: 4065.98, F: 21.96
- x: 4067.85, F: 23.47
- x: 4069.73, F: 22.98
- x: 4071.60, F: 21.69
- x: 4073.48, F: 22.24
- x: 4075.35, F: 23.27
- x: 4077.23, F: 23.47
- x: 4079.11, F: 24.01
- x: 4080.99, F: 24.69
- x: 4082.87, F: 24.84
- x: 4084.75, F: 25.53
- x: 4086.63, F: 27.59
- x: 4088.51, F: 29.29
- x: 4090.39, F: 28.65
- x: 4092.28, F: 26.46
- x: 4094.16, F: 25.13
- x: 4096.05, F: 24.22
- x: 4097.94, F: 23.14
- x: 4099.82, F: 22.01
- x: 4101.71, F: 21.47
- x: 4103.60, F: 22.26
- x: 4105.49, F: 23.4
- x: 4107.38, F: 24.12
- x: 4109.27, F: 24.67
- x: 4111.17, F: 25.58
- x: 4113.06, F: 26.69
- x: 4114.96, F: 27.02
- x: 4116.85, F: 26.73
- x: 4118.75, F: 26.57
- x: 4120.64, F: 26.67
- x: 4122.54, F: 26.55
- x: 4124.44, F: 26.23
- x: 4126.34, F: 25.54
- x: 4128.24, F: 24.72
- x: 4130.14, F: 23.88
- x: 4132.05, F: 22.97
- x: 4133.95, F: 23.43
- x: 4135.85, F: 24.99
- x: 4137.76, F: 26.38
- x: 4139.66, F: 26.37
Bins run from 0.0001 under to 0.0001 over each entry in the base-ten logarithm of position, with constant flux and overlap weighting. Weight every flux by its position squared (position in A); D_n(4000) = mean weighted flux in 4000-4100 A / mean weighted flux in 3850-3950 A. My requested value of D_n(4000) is 1.86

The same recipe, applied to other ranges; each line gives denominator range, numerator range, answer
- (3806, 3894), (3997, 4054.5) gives 1.93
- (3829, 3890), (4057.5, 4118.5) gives 2.07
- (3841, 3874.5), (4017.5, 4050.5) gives 1.81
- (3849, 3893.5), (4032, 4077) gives 1.74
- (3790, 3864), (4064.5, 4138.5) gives 2.16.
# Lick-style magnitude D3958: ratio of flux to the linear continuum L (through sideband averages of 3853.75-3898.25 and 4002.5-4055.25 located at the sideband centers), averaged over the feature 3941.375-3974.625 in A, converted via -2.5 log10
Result 0.42 mag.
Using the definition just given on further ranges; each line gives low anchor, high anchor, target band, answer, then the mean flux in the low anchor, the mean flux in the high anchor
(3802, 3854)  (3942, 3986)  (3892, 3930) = -0.139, 13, 14.4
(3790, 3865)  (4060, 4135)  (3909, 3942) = 0.365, 13.2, 24.4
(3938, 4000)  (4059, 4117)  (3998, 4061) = -0.163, 16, 24.1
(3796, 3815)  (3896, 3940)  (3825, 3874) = 0.226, 16.4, 13.3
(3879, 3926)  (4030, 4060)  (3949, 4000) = 0.152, 15.8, 22.7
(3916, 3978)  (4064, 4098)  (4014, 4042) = -0.204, 12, 24.5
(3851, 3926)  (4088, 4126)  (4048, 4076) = 0.019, 15.1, 25.3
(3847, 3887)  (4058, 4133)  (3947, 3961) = 0.083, 14.1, 24.4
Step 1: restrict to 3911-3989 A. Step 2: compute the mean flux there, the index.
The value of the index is 13.6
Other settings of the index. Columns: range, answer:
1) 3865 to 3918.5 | 15.6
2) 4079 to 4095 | 26.4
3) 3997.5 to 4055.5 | 23.4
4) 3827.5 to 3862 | 11.8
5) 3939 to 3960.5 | 14.9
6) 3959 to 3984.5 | 13.2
